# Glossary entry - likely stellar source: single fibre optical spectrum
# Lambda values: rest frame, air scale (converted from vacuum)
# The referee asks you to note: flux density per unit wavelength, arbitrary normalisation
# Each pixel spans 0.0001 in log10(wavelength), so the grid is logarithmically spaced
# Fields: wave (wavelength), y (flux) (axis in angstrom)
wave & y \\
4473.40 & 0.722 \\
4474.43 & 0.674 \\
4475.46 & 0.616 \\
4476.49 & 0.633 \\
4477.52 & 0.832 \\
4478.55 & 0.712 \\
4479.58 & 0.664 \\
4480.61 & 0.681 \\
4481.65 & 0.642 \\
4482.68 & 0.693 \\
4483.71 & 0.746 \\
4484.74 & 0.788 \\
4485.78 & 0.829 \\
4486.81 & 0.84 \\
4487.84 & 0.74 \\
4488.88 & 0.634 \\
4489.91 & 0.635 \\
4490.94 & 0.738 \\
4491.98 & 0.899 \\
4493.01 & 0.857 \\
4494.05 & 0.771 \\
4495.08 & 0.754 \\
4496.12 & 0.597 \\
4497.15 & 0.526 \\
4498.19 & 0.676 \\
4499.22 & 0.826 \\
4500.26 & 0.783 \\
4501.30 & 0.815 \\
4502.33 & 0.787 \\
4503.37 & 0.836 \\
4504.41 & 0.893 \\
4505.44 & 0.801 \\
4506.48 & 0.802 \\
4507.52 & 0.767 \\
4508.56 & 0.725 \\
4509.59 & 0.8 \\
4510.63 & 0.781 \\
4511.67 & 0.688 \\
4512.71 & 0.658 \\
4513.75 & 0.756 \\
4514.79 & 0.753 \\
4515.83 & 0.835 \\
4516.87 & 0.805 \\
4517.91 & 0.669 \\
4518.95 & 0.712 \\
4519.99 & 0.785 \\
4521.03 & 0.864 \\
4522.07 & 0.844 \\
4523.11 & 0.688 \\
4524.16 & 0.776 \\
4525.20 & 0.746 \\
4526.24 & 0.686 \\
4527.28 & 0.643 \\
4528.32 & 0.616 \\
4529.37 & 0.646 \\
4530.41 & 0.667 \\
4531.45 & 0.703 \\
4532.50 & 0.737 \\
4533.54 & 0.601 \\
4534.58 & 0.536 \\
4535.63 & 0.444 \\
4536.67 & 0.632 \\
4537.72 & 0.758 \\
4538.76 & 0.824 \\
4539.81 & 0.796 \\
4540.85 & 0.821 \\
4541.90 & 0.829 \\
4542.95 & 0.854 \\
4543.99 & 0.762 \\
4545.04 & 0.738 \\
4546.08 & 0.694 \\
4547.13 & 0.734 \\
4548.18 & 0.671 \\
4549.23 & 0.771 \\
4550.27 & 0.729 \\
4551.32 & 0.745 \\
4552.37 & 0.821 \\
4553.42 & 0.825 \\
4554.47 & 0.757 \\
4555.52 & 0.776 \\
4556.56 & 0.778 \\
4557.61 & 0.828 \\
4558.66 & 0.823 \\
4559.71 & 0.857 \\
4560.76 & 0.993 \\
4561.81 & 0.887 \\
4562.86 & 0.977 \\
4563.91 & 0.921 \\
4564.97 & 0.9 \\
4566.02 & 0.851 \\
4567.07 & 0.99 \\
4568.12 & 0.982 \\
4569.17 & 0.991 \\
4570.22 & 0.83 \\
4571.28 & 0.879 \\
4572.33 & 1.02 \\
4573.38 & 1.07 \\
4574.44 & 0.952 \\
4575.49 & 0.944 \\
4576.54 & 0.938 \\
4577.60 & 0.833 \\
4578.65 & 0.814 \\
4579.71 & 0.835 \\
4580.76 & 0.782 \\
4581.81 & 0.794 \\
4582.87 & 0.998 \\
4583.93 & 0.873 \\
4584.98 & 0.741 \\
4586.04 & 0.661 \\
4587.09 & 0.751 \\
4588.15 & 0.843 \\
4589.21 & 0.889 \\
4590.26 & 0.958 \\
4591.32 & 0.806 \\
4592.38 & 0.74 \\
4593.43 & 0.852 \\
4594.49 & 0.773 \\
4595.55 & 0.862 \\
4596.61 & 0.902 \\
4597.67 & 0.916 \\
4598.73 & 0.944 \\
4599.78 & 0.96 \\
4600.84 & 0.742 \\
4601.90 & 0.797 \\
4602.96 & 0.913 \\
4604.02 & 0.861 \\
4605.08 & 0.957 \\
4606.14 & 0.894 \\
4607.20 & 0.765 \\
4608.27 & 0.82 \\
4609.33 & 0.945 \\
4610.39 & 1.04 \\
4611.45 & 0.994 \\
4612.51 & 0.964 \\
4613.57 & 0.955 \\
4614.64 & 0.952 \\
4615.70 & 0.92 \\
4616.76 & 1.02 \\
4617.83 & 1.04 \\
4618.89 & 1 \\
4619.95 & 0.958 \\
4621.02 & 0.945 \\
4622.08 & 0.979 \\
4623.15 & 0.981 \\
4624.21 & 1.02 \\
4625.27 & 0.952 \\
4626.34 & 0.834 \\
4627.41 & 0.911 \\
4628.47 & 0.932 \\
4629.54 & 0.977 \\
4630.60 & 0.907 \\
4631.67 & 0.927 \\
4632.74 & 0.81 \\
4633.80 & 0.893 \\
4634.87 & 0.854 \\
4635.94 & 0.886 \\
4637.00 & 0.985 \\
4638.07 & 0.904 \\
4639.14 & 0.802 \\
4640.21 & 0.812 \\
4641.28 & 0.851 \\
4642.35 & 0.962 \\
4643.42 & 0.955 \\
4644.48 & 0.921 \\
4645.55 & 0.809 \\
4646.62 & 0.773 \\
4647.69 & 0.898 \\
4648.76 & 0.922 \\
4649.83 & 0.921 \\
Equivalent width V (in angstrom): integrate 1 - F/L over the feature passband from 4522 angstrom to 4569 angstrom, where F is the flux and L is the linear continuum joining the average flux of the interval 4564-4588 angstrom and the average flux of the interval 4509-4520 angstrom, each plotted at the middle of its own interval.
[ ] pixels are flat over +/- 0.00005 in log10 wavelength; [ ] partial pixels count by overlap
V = 2.7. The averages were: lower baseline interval 0.748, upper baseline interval 0.883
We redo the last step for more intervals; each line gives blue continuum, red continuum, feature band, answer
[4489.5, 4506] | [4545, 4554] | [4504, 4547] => 1.2 angstrom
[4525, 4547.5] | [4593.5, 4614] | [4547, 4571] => -2.5 angstrom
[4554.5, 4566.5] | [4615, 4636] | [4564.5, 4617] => 0.7 angstrom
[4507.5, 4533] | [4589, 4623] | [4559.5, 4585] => -2.1 angstrom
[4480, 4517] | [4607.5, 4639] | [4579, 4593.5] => 1.0 angstrom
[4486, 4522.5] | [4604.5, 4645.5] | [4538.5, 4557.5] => 1.1 angstrom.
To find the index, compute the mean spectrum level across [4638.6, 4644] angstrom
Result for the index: 0.877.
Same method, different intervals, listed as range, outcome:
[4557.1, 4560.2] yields 0.836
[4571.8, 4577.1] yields 0.984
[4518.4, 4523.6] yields 0.779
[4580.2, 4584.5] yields 0.861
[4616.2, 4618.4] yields 1.03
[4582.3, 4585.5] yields 0.869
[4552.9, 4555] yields 0.79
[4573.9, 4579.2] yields 0.895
